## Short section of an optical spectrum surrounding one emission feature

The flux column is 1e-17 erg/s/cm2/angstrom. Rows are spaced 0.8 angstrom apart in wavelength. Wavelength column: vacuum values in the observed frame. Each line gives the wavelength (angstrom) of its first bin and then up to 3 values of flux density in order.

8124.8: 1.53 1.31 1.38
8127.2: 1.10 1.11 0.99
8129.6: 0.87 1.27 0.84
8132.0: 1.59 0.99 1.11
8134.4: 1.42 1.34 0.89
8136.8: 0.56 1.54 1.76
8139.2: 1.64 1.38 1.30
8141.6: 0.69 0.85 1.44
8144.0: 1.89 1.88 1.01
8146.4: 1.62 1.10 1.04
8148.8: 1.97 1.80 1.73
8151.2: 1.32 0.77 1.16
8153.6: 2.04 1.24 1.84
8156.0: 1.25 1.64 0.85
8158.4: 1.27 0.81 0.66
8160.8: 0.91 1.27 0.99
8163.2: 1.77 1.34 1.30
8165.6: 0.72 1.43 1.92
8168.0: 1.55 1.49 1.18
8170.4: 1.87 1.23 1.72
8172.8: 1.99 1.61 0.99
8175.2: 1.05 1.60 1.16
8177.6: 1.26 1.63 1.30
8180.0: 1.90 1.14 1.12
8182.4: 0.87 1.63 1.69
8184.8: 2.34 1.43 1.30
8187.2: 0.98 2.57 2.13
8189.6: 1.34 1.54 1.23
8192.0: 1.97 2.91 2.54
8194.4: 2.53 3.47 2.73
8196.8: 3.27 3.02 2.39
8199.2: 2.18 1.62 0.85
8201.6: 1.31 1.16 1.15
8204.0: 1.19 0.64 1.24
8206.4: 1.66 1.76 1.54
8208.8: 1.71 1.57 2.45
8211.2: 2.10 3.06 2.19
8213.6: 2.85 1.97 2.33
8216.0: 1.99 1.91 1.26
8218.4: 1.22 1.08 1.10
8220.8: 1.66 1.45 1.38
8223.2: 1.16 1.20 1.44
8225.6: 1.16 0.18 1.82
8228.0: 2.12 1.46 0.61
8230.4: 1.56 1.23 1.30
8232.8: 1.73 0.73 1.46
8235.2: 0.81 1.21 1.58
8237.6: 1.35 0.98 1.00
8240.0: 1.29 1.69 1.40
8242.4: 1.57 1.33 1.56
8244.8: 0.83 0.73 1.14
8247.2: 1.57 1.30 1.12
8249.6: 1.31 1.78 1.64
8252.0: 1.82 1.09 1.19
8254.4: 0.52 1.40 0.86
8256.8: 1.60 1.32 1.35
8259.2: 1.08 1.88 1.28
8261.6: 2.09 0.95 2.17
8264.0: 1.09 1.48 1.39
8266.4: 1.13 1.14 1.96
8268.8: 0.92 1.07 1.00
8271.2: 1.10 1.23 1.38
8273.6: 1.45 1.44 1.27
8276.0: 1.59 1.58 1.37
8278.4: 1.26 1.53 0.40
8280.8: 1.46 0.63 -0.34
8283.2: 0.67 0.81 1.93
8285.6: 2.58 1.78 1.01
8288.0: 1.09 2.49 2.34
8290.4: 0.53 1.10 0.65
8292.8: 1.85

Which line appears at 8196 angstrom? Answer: [S II]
